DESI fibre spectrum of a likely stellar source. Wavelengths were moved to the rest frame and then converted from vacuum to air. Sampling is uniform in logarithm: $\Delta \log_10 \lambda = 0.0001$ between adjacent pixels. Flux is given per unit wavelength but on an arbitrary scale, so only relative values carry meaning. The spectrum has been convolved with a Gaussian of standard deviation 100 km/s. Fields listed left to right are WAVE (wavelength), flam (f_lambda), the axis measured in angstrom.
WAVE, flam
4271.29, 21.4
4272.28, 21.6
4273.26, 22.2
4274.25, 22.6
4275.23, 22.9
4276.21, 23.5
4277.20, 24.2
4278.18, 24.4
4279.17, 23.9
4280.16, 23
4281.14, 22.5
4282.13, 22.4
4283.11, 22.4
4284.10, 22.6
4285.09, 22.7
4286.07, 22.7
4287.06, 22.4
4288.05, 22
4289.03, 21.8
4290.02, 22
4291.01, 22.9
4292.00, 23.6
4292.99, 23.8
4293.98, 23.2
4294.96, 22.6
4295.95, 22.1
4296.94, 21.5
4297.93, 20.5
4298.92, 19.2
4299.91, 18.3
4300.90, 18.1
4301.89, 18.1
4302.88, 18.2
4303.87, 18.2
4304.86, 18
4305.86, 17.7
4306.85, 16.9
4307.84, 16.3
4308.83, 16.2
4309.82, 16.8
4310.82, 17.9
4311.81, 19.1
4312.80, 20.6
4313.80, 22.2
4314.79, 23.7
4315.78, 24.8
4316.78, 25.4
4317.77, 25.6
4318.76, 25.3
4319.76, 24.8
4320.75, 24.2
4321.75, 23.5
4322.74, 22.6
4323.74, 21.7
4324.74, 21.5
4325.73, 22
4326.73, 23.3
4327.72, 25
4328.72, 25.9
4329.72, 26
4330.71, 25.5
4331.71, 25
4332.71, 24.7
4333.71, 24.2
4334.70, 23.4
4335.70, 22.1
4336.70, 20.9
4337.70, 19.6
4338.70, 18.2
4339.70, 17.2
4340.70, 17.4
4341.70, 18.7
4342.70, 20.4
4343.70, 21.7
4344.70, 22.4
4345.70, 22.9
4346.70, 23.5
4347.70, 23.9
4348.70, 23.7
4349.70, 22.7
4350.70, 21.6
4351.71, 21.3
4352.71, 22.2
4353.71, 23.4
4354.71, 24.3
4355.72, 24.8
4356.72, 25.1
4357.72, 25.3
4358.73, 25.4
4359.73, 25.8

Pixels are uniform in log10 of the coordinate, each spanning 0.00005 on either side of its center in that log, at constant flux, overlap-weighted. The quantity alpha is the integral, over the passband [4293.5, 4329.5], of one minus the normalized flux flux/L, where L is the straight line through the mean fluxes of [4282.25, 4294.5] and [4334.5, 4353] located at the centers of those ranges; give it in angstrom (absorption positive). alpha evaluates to 1.40 angstrom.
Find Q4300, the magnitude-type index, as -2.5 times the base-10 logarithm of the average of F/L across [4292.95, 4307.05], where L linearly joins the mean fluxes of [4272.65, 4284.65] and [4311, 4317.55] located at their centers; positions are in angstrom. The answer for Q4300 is 0.16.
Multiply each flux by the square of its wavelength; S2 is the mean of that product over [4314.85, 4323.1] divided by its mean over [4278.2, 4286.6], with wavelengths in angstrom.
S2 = 1.1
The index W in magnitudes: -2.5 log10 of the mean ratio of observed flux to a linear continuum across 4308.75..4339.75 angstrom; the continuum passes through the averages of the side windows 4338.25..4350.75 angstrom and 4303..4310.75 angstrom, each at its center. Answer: -0.19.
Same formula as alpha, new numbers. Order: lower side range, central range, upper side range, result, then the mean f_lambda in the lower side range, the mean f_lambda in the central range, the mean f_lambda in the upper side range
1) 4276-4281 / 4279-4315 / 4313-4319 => 5.00 angstrom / 23.7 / 20.6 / 24.3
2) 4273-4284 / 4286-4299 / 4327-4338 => 0.59 angstrom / 23.1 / 22.2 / 23.9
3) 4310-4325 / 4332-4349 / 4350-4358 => 1.24 angstrom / 22.7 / 21.5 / 23.4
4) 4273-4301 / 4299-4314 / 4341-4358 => 2.89 angstrom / 22.3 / 18.1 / 22.7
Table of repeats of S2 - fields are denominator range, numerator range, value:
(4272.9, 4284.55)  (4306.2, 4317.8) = 0.89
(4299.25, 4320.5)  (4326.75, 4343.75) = 1.11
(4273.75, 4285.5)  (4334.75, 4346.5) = 0.91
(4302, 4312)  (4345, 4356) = 1.35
